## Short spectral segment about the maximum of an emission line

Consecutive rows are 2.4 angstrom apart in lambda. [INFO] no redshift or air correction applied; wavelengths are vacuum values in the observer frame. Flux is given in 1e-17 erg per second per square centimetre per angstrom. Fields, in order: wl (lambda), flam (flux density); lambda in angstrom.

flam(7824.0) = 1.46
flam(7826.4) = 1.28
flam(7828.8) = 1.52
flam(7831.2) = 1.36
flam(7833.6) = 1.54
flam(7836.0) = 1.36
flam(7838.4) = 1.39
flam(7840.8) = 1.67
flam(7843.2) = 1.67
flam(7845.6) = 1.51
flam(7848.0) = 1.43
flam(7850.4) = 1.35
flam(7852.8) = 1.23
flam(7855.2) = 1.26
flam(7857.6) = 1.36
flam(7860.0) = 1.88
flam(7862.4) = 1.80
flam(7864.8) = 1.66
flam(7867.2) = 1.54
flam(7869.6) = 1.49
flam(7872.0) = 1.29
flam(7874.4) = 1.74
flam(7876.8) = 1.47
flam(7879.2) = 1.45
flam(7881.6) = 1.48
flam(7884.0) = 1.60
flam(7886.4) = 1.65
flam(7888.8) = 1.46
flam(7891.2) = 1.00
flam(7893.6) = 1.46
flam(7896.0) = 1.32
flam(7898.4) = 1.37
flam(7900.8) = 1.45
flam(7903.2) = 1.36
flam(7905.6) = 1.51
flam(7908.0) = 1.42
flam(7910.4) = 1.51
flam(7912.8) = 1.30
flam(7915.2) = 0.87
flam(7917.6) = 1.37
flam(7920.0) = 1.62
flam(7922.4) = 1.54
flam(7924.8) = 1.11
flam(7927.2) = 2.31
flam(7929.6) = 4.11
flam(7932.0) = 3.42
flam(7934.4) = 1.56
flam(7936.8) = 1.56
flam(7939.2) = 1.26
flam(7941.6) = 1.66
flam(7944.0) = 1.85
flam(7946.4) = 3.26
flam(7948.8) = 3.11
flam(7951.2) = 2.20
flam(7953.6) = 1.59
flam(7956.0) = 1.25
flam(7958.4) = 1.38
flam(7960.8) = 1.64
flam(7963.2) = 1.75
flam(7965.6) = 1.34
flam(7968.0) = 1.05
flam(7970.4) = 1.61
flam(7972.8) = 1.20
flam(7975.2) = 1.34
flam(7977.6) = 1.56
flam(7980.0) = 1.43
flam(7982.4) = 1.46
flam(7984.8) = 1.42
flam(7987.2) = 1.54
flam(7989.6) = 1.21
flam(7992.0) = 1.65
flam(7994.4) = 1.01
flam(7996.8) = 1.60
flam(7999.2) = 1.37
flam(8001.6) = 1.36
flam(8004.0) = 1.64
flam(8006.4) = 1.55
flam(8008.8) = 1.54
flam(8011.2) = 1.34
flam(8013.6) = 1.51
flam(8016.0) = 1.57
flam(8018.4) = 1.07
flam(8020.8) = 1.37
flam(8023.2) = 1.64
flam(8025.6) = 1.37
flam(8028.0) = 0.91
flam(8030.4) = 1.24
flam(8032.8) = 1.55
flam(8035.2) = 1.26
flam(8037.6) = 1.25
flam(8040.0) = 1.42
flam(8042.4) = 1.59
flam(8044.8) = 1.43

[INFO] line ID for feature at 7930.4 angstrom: [S II] 6716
